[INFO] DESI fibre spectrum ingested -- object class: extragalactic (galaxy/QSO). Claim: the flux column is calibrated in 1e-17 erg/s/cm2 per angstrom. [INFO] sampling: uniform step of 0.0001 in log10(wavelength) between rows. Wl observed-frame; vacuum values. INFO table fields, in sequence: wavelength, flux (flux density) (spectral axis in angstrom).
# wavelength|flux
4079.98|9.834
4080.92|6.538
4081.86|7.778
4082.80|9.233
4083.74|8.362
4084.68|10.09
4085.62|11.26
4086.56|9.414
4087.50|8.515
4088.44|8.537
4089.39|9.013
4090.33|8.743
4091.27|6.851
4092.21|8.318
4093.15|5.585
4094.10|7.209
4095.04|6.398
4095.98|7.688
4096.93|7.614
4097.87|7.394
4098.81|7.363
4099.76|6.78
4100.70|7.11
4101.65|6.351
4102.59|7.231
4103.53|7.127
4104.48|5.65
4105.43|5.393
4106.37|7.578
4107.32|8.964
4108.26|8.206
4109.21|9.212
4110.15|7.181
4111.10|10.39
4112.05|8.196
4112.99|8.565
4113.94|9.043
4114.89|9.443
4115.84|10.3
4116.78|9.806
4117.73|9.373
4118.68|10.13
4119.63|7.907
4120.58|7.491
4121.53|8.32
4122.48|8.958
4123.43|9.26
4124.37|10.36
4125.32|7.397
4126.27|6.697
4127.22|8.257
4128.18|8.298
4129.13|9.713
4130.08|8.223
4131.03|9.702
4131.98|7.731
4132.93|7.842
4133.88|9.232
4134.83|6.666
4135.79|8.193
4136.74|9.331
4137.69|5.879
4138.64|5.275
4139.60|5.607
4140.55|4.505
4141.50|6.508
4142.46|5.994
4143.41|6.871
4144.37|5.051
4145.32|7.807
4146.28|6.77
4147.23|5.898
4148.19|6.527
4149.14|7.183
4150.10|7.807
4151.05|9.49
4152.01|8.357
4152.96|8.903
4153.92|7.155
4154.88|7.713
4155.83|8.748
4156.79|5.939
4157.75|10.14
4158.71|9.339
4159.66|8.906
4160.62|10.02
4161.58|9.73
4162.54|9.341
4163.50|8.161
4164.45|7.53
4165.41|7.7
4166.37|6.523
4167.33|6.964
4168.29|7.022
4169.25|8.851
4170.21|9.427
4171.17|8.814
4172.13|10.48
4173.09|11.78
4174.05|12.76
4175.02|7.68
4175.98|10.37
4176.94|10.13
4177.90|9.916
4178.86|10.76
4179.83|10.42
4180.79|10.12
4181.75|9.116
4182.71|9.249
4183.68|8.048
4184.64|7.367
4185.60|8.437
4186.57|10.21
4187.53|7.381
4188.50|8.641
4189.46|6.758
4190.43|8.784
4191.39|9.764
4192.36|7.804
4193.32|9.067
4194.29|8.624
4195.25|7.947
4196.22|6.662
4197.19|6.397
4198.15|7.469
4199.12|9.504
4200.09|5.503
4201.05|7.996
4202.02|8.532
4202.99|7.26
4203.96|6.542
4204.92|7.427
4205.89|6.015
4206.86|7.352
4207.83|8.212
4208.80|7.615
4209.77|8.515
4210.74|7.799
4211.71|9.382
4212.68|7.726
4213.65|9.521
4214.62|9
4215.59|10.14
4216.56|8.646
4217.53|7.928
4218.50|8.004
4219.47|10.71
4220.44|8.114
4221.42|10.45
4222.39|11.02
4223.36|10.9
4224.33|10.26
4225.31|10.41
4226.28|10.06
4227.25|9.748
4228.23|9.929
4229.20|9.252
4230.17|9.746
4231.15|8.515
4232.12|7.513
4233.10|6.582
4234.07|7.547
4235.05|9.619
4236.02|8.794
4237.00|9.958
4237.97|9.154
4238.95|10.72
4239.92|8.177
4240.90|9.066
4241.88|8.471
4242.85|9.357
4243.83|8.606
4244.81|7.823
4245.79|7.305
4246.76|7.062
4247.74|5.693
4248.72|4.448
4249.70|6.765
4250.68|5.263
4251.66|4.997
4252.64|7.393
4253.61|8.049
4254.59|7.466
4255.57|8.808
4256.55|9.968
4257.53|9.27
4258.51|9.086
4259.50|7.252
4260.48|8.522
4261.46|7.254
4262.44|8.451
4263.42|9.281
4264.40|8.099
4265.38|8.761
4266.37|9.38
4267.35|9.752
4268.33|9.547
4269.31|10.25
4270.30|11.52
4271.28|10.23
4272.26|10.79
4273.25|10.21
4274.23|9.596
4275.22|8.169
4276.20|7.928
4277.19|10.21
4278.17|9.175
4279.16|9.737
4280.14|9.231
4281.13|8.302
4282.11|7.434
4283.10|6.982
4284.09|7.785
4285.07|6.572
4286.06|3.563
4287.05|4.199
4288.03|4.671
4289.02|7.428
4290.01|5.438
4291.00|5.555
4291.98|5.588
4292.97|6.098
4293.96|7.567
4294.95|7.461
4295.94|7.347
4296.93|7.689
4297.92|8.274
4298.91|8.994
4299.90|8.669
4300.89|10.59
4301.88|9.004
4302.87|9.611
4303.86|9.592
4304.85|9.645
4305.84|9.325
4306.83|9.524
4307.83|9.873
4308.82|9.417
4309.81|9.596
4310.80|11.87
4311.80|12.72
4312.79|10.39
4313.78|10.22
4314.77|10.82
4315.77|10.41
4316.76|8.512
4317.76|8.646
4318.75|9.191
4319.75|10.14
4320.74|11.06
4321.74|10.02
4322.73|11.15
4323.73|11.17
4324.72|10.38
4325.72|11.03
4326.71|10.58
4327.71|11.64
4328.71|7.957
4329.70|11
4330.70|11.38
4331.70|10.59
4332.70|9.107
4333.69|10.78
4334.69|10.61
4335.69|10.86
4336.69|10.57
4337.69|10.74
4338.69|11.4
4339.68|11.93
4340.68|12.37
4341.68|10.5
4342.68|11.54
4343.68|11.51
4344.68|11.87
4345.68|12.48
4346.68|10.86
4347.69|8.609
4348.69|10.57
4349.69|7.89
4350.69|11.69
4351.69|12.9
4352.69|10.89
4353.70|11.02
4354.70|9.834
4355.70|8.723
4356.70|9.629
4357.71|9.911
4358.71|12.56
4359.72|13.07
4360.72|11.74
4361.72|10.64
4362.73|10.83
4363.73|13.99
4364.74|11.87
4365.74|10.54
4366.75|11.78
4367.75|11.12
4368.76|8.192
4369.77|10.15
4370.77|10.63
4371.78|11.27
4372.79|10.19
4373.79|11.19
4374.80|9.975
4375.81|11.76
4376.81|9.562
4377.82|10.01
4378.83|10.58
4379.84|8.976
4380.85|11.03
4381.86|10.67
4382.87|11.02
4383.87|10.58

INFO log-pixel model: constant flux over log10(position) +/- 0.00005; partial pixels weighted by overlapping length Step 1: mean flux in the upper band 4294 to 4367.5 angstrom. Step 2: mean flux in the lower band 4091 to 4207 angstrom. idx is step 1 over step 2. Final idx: 1.3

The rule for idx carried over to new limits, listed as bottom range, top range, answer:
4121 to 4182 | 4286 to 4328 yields 1.09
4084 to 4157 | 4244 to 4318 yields 1.06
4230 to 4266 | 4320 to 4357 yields 1.33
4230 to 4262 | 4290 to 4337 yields 1.20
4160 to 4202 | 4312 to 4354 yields 1.22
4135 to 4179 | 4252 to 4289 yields 1.04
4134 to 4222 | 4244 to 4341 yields 1.09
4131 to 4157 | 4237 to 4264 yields 1.10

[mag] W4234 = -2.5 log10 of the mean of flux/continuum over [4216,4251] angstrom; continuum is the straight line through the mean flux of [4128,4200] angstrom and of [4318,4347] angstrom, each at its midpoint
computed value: 0.07 mag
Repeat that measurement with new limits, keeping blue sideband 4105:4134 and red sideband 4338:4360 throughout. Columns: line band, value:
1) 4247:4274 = 0.20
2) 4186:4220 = 0.16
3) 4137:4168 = 0.20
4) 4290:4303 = 0.32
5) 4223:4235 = 0.06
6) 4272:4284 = 0.15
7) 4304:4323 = 0.05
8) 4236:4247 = 0.13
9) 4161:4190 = 0.02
